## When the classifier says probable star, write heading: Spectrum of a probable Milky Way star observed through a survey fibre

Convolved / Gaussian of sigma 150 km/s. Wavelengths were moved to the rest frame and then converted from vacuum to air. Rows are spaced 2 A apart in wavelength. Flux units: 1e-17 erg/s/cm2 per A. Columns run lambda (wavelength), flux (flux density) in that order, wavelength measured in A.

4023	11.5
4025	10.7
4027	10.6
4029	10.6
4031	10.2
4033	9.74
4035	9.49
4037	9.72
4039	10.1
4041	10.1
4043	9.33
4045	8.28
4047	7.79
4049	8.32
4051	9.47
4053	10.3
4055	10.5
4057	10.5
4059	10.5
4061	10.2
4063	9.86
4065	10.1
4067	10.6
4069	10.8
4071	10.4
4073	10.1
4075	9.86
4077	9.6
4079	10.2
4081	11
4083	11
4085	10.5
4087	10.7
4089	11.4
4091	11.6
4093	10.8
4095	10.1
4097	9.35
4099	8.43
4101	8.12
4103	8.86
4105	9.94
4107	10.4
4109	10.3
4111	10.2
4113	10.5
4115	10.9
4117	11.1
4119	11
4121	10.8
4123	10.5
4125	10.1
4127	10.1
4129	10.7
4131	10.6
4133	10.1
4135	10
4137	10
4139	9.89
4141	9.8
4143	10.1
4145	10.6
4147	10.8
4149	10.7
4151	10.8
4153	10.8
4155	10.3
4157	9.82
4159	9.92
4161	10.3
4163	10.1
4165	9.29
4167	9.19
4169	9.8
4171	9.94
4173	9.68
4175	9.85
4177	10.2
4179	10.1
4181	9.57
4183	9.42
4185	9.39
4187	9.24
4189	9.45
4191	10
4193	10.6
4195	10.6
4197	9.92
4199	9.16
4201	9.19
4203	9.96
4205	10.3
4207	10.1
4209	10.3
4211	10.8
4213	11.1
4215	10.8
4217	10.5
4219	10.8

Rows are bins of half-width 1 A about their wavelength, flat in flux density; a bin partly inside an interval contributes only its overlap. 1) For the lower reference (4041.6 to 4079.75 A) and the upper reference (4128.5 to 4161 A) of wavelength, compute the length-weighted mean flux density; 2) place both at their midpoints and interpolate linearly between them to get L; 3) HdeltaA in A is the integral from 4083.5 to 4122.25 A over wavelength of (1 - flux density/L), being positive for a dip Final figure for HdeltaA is -0.8 A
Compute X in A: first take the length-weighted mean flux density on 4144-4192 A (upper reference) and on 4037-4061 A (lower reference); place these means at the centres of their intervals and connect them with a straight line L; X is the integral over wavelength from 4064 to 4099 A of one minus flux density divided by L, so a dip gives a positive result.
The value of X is -2.6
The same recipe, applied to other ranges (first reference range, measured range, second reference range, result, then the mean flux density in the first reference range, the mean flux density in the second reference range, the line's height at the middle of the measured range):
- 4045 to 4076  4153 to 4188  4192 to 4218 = 1.3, 9.9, 10.3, 10.2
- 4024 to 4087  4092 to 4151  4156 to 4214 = -1.3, 10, 9.91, 9.96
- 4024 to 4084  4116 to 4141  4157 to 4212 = -1.2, 10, 9.86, 9.92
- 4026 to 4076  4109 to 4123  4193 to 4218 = -0.9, 9.9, 10.2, 10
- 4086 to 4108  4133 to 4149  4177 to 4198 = -0.5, 9.97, 9.85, 9.91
